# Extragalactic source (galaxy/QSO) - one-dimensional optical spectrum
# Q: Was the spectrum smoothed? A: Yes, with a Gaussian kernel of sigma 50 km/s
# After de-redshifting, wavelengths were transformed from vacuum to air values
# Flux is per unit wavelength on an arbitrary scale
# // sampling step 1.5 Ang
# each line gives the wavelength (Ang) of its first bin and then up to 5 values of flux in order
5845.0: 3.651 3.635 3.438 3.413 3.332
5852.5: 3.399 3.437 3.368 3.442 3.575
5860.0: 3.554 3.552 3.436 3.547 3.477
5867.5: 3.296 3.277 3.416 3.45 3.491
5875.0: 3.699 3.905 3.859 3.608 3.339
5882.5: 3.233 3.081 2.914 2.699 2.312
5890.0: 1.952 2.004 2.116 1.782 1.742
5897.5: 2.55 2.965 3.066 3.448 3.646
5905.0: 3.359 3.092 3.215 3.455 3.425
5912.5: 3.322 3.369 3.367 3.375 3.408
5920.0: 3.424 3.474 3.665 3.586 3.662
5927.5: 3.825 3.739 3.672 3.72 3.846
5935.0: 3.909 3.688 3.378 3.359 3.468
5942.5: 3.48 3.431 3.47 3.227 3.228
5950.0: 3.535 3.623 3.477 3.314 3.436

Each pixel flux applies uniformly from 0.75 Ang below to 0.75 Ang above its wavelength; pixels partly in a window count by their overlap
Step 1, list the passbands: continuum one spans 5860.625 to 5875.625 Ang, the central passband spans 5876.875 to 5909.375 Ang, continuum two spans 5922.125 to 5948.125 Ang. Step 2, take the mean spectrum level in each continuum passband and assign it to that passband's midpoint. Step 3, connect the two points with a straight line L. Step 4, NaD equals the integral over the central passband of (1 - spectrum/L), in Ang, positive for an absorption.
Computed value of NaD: 5.8 Ang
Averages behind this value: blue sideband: 3.46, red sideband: 3.59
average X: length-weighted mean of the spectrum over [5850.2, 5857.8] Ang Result 3.4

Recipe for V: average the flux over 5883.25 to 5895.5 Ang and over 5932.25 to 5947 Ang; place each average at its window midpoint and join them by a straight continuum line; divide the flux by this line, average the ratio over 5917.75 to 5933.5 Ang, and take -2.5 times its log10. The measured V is -0.13 mag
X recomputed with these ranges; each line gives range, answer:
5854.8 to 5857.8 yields 3.41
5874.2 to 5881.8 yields 3.68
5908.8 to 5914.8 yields 3.39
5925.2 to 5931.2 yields 3.72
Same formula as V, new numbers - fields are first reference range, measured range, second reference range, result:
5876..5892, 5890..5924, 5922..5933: 0.12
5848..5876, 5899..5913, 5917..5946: 0.07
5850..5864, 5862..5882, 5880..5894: -0.16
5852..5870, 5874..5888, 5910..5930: 0.04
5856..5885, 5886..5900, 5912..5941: 0.48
